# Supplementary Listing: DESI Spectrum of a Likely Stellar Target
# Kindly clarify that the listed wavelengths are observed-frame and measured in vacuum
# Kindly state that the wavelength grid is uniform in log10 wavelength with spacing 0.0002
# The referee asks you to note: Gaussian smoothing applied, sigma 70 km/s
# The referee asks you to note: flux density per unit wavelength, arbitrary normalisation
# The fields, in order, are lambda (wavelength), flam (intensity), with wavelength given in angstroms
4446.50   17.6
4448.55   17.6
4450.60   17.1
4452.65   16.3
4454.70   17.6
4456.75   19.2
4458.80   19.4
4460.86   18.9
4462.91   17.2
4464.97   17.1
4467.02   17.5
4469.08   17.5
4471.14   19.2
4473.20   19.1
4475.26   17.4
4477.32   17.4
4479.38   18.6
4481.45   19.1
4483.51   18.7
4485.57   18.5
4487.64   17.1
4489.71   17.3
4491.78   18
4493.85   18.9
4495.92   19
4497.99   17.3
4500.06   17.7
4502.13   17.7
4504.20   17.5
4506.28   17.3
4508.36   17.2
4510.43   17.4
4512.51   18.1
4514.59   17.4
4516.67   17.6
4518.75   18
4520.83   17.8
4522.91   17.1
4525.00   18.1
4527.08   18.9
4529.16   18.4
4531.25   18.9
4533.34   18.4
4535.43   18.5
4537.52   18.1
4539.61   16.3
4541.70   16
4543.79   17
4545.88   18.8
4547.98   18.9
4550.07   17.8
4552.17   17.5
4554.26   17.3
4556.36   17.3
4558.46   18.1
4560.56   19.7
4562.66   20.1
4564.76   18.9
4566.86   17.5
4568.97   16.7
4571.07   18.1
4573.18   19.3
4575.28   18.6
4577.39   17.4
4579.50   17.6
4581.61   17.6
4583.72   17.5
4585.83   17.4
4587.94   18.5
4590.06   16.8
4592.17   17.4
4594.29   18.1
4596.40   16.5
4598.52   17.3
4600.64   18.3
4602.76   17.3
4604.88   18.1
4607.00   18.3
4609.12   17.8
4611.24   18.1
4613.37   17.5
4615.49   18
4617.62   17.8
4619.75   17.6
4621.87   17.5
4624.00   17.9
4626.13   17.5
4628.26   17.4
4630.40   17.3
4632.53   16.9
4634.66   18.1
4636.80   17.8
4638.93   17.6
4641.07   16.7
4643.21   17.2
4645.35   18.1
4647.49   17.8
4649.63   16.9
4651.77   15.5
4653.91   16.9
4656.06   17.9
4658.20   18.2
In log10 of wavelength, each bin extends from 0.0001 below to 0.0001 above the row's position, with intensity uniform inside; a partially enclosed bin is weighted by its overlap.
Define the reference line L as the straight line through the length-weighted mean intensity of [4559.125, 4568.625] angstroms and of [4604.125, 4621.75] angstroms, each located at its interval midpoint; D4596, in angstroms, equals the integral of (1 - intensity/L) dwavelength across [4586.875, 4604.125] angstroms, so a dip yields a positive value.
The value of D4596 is 0.6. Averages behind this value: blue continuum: 18.8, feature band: 17.5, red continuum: 17.9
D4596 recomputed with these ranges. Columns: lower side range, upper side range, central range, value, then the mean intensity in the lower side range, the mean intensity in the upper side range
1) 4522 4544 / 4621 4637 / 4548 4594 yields -0.71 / 17.8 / 17.5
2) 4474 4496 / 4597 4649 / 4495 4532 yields 0.42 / 18.2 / 17.6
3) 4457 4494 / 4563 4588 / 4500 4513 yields 0.42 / 18.2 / 18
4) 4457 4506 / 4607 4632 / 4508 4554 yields 0.31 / 18.1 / 17.7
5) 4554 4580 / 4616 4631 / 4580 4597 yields 0.46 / 18.2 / 17.6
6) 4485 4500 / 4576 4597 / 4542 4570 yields -0.64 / 18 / 17.5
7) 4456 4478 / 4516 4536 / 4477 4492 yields 0.04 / 18.2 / 18.2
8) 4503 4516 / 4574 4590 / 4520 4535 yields -0.59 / 17.5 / 17.8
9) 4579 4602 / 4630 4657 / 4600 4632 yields -0.59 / 17.5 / 17.3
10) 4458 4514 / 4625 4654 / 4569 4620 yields -0.82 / 18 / 17.3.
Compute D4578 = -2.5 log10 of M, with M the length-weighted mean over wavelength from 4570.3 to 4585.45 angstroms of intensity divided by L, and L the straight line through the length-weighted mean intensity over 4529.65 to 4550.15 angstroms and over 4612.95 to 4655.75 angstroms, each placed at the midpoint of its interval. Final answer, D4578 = -0.018 mag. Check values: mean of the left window 17.9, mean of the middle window 18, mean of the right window 17.4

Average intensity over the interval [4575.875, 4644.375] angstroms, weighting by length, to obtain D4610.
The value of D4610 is 17.6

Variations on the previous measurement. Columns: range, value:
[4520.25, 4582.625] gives 18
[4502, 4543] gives 17.7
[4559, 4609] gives 18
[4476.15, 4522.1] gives 17.9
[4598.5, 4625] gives 17.8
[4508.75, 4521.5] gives 17.7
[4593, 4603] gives 17.5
